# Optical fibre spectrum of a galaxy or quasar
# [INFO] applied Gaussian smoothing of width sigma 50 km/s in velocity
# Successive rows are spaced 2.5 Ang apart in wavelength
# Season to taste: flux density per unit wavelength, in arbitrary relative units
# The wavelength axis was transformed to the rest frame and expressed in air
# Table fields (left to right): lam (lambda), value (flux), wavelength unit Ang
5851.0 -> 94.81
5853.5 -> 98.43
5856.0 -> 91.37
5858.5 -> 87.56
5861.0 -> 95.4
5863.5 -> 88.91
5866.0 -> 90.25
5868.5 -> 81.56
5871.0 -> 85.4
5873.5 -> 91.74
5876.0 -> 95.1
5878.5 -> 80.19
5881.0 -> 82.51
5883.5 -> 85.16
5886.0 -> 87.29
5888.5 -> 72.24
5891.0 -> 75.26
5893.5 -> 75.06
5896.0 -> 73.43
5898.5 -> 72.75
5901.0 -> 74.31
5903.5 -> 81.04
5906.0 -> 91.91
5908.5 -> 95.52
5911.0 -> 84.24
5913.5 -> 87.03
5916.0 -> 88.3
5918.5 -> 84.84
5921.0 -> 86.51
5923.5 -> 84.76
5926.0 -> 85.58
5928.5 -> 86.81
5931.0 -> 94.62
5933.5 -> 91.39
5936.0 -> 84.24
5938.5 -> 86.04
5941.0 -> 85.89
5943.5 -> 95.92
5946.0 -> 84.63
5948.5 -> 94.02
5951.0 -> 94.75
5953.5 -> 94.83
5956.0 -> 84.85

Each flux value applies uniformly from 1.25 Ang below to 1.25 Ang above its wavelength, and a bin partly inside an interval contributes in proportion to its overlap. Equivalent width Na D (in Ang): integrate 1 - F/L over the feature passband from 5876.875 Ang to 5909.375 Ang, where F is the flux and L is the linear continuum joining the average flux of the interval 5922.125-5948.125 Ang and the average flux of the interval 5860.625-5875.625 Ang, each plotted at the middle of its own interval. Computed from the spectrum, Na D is 3.0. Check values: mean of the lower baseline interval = 88.9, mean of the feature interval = 80.5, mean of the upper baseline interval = 88.2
